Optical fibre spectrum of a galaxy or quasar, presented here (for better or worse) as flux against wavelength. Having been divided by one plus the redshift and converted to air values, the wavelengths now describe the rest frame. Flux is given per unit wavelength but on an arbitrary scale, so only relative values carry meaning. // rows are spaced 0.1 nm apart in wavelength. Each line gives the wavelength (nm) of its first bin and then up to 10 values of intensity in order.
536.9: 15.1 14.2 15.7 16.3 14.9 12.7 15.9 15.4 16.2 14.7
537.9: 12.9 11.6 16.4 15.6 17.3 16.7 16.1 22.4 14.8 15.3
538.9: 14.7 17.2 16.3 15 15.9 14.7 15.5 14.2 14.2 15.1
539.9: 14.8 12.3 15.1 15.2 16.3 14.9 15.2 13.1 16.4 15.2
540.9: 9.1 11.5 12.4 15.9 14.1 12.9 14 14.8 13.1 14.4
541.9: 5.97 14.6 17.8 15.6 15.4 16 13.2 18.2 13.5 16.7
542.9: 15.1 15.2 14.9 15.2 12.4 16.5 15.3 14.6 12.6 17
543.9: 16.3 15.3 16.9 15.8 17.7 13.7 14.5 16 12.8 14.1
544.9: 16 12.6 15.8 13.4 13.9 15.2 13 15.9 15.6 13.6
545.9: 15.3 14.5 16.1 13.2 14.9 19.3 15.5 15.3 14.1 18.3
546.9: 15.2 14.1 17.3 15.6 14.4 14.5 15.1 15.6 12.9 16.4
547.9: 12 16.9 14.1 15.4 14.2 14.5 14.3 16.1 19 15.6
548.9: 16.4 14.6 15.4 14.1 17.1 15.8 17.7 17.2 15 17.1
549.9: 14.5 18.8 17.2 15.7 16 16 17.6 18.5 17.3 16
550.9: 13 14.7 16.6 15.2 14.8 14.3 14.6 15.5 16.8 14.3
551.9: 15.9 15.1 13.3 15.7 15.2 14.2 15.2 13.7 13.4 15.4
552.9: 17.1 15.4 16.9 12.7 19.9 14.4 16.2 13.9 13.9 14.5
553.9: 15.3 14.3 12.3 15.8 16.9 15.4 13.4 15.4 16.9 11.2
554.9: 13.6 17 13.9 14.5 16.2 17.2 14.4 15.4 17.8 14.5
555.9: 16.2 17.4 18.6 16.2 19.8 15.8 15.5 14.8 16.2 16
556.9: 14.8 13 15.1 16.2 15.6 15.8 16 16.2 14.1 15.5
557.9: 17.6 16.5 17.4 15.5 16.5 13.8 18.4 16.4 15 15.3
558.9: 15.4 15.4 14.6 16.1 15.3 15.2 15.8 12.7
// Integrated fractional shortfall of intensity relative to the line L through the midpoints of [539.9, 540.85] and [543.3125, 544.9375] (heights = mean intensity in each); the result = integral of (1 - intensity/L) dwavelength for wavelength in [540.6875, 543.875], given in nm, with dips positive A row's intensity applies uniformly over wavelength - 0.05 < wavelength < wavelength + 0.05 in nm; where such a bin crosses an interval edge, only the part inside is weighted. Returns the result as 0.15 nm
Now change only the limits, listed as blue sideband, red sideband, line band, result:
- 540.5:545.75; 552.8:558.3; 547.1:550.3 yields -0.12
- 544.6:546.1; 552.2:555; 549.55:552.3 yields -0.18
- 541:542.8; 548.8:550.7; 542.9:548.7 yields 0.08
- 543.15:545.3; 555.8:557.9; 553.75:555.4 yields 0.09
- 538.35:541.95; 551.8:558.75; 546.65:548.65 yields 0.00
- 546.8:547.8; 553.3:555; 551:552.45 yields -0.01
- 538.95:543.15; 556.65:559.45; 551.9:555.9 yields 0.08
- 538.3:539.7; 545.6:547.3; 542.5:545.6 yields 0.13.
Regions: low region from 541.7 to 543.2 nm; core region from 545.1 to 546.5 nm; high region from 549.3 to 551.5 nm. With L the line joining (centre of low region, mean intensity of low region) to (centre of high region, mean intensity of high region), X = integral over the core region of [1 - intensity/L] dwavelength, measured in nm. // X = 0.03 nm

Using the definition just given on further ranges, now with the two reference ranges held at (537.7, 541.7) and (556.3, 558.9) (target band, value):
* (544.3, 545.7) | 0.06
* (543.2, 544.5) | -0.02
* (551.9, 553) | 0.04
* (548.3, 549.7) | -0.05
